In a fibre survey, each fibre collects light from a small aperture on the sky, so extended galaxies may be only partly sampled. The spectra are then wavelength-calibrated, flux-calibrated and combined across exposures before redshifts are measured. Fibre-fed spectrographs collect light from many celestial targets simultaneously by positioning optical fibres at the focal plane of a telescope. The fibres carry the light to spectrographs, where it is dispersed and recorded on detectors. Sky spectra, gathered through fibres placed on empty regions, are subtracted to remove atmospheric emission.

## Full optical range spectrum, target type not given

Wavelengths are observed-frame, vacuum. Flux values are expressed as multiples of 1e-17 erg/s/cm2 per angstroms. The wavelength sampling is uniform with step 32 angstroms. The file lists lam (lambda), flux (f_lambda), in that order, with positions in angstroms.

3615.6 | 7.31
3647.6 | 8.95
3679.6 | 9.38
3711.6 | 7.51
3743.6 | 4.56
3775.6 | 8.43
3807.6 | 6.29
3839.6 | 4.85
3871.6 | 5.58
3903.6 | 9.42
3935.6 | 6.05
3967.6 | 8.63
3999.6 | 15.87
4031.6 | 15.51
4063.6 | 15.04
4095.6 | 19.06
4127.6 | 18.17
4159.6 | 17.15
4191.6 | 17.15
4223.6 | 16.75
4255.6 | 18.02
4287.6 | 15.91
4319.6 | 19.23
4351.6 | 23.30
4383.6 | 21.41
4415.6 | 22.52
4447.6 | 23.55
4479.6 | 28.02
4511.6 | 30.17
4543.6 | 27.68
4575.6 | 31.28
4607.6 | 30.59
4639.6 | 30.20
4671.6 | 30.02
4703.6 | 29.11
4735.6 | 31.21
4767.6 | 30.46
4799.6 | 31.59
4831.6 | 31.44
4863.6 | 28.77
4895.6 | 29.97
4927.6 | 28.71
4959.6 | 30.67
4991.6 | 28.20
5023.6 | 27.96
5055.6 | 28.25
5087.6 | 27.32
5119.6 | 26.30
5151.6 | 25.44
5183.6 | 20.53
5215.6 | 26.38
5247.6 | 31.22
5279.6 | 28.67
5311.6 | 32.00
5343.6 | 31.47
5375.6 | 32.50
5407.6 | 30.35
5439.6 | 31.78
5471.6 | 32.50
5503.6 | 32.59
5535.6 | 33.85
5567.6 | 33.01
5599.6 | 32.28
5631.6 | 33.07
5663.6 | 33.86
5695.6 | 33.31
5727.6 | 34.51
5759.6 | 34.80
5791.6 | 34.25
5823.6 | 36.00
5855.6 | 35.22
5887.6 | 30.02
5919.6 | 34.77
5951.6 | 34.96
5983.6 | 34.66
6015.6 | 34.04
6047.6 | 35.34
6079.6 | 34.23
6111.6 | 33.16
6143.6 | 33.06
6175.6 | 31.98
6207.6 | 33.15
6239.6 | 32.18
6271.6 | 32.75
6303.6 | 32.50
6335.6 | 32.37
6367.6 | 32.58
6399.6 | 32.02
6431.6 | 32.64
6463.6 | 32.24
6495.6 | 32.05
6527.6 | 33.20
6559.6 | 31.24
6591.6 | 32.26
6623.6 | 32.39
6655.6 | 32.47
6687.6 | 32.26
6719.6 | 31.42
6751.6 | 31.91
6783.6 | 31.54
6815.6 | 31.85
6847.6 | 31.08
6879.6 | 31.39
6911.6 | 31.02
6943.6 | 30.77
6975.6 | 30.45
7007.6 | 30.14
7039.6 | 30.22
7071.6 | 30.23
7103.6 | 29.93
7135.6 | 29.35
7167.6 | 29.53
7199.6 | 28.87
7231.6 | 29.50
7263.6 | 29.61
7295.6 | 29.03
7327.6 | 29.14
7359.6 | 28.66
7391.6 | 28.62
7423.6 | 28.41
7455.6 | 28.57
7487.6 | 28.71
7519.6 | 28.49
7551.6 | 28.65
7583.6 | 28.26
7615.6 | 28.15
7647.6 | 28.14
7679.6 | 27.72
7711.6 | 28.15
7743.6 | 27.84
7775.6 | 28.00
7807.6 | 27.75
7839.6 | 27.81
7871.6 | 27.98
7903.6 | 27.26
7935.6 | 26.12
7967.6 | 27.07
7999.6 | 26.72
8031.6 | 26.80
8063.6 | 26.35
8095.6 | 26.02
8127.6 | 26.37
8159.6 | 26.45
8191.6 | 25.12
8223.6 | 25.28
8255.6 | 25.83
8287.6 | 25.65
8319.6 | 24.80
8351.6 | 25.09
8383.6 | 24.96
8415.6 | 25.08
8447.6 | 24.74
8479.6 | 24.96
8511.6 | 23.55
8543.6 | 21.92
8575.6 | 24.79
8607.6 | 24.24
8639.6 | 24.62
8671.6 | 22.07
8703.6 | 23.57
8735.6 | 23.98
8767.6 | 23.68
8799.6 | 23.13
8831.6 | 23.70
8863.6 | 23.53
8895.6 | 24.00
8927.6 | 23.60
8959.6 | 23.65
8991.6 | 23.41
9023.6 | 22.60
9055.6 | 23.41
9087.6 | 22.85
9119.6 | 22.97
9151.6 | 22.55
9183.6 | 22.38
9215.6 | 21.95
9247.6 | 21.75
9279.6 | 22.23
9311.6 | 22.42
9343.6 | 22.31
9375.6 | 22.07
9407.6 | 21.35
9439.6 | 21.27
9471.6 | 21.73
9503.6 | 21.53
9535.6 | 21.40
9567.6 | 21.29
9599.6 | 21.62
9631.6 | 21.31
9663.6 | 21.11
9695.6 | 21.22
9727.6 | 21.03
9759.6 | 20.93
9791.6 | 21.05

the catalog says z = 0.00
